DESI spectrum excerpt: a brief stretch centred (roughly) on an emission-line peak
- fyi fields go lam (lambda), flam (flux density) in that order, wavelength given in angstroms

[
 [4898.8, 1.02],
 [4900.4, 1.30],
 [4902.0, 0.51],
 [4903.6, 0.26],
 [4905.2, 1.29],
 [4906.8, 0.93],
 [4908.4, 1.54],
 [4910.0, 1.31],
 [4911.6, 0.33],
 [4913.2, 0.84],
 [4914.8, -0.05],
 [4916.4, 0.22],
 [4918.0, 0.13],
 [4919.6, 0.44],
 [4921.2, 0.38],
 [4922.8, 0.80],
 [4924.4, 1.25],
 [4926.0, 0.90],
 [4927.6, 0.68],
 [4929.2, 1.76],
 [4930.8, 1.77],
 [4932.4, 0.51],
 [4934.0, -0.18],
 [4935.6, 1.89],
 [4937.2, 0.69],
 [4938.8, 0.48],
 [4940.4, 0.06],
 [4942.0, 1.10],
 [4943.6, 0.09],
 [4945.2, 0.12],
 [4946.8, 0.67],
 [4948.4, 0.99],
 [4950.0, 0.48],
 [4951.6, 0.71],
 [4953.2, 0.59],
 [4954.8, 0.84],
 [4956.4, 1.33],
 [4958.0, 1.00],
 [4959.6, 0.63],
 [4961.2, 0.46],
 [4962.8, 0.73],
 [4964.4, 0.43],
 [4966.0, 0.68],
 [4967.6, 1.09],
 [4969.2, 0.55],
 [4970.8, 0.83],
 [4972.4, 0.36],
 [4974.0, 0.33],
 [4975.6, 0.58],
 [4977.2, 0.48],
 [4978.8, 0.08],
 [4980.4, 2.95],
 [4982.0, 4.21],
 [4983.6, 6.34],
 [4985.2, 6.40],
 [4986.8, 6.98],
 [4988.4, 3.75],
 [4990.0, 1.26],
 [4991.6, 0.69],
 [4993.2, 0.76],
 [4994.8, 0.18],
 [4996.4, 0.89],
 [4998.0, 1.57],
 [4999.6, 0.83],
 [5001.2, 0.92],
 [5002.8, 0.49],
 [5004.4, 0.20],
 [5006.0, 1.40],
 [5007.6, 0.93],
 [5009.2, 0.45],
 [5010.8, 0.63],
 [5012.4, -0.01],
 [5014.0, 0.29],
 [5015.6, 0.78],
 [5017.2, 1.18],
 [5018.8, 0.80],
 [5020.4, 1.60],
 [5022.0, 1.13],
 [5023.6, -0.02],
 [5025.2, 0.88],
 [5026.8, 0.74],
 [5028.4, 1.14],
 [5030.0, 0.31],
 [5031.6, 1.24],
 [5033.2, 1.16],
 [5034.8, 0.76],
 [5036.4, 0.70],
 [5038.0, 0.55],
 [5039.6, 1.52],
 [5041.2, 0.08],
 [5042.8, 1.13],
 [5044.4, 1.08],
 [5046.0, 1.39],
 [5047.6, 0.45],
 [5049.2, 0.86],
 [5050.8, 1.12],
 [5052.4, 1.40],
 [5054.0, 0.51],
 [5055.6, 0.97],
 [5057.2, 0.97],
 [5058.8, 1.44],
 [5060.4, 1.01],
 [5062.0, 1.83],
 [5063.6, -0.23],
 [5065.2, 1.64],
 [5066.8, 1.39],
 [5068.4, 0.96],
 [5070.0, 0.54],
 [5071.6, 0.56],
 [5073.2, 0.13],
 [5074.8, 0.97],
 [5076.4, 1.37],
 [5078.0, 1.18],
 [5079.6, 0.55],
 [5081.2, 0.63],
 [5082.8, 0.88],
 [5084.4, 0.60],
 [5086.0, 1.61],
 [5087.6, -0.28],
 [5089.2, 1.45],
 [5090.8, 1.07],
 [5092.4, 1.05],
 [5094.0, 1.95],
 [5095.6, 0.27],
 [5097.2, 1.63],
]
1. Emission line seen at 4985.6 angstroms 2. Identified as [O II] 3727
